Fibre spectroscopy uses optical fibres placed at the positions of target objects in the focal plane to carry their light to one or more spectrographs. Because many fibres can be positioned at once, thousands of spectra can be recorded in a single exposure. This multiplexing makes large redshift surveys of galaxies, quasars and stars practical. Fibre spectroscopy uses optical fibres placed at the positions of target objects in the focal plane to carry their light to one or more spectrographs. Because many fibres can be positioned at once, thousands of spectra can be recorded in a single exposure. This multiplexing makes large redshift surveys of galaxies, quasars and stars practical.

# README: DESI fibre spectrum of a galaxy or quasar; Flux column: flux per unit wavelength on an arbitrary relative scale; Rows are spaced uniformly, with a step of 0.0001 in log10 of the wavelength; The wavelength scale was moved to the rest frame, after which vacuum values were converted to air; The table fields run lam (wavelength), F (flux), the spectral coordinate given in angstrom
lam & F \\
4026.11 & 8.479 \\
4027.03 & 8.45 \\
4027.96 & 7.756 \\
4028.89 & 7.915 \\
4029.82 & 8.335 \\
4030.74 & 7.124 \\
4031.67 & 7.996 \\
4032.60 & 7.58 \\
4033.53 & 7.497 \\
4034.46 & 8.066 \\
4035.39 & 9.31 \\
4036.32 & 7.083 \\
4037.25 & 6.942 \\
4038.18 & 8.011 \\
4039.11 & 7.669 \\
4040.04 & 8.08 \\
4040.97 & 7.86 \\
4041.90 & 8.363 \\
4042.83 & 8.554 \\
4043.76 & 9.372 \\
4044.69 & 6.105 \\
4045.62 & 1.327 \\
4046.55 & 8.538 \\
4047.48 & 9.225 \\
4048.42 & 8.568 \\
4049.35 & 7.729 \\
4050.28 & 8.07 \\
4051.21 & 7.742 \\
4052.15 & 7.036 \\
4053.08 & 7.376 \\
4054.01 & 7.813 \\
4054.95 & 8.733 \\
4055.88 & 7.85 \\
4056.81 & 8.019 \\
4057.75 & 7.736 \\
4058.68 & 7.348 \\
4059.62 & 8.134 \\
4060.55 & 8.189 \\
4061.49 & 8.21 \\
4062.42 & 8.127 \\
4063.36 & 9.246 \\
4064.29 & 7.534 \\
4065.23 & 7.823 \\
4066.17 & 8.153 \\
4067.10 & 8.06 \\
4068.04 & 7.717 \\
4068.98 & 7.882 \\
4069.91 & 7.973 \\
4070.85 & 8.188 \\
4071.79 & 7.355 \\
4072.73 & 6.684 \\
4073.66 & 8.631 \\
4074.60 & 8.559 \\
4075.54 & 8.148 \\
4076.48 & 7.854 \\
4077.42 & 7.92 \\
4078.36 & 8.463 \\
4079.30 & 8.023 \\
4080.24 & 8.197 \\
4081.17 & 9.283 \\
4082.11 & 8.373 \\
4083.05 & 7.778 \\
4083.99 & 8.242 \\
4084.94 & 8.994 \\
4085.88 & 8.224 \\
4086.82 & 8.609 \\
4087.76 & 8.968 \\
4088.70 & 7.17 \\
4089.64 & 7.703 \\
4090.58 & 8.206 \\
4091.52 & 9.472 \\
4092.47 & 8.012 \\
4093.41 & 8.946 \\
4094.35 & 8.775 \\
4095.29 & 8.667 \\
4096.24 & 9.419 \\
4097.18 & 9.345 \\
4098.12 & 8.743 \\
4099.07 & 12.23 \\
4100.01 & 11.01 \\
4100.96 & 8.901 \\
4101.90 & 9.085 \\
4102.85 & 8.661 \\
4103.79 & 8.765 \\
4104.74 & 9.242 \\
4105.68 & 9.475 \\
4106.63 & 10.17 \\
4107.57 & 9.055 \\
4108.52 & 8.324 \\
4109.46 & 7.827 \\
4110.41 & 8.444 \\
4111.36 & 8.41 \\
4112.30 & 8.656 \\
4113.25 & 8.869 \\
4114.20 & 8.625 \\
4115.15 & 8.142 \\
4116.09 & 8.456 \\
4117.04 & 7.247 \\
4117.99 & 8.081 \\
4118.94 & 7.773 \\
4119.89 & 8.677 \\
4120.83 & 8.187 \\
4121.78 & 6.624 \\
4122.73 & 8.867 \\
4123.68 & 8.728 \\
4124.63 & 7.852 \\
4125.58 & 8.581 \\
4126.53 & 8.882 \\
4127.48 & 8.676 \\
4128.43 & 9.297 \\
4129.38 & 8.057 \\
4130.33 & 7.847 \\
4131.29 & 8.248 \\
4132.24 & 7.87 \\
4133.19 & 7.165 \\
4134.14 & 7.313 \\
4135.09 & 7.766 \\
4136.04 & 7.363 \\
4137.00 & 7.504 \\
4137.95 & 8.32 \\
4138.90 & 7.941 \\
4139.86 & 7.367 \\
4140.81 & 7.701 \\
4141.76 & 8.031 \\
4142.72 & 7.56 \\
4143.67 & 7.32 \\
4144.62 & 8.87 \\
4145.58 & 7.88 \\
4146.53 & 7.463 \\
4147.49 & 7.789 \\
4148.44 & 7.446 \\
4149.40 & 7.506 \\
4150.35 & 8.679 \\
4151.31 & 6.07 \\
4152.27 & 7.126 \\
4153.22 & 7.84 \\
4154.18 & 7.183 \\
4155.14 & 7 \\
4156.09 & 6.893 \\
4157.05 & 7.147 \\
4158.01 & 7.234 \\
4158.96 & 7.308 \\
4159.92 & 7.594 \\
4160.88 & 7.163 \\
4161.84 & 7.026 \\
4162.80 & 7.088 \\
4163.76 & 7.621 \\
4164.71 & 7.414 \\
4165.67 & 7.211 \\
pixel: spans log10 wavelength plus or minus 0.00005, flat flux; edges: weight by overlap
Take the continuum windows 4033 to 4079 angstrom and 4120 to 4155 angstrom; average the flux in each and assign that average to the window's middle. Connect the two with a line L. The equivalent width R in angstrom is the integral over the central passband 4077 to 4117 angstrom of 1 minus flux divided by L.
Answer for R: -4.5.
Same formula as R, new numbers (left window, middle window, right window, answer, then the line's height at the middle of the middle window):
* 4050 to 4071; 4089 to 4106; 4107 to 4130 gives -1.90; 8.21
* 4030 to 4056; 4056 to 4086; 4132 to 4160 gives -1.69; 7.66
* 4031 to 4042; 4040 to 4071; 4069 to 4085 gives 0.53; 7.97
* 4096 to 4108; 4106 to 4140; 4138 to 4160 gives 1.70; 8.65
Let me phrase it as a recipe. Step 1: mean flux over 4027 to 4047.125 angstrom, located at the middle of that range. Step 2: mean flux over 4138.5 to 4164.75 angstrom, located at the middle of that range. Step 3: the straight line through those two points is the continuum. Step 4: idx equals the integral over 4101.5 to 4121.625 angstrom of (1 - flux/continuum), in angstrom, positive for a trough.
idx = -2.7 angstrom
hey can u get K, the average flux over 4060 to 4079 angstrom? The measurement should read 8.04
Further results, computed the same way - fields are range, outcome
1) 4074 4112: 8.74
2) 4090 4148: 8.44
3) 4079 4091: 8.3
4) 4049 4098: 8.17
